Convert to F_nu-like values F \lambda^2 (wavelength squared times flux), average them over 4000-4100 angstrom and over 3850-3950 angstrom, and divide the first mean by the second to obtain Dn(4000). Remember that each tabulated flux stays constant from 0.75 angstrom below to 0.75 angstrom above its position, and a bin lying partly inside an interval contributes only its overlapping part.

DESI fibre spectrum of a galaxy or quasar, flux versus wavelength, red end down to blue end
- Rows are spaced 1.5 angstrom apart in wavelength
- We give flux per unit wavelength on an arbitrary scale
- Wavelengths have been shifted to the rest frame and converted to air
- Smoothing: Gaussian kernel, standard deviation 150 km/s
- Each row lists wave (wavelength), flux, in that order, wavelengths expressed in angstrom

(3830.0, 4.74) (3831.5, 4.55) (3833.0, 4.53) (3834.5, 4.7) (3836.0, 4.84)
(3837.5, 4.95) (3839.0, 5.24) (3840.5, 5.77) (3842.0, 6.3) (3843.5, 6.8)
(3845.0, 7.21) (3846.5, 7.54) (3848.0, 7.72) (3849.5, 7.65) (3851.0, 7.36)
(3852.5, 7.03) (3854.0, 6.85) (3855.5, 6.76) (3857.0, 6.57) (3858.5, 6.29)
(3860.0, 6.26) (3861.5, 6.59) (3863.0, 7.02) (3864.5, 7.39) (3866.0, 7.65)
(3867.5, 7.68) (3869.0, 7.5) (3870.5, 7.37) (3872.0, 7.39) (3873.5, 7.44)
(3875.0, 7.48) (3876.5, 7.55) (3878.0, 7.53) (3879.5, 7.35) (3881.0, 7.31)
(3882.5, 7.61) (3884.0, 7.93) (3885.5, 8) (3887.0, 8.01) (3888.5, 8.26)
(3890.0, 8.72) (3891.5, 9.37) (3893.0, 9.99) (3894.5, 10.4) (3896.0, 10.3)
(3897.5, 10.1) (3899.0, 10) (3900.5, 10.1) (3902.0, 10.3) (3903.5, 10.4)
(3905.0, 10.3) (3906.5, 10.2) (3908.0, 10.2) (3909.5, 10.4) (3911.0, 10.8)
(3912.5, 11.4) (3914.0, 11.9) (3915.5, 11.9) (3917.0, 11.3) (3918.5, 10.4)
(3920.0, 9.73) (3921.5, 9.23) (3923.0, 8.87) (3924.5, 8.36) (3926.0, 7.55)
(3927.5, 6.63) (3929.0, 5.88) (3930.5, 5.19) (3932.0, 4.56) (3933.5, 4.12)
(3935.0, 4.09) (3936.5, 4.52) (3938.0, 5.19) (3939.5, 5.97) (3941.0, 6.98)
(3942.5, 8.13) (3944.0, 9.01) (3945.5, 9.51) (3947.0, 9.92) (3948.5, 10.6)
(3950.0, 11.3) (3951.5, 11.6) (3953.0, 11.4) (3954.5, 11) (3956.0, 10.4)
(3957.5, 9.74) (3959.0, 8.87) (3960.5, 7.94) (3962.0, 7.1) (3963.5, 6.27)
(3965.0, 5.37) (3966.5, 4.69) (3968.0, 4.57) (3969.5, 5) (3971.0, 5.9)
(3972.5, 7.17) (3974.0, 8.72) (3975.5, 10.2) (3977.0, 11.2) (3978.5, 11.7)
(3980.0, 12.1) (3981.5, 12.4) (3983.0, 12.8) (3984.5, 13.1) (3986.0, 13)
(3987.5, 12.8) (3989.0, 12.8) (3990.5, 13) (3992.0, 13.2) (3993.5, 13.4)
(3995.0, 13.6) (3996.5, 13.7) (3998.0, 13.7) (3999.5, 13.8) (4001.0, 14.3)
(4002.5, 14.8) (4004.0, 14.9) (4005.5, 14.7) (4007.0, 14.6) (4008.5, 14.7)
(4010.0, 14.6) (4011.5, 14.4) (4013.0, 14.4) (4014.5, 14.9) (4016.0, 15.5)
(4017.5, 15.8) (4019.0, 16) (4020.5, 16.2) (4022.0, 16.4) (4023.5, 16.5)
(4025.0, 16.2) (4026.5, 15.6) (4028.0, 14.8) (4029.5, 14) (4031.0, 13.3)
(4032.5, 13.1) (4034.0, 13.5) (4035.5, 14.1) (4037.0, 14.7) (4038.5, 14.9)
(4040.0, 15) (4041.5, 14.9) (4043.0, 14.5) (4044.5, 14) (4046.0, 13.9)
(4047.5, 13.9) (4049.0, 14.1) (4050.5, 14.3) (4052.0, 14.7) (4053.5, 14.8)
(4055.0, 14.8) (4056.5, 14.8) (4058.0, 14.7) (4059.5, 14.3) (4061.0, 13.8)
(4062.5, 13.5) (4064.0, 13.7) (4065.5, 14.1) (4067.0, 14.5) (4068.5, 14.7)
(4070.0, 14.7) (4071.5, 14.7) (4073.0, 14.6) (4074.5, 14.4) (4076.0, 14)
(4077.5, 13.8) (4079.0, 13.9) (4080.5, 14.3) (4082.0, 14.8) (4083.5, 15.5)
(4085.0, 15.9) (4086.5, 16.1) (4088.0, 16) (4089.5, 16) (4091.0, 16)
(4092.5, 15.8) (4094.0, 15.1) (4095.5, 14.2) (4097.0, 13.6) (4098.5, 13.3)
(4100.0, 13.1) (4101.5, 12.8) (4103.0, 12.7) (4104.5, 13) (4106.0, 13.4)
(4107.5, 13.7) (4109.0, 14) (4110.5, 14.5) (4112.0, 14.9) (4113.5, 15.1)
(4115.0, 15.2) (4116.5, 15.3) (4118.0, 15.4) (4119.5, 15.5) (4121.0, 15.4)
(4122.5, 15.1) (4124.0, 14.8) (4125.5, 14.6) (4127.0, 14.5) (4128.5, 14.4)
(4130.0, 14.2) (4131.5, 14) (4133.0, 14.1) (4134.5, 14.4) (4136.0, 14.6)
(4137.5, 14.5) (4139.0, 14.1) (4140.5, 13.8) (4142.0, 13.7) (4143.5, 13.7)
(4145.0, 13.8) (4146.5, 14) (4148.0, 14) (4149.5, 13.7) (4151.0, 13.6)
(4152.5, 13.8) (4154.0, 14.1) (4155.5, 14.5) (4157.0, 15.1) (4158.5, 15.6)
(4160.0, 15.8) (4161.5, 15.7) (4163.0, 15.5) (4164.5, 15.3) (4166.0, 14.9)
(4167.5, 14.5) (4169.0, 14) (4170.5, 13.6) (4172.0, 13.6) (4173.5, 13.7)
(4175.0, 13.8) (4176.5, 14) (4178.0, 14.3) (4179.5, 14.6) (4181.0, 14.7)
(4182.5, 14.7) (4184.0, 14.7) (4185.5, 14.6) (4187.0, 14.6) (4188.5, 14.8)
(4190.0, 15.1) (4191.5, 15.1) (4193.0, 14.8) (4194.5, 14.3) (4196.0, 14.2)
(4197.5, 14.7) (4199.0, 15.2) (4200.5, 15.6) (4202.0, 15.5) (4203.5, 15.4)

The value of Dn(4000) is 1.92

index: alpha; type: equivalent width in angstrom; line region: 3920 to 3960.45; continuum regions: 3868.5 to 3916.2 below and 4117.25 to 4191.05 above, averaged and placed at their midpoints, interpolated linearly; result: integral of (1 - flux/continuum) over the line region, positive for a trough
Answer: 8.4 angstrom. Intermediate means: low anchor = 9.18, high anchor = 14.5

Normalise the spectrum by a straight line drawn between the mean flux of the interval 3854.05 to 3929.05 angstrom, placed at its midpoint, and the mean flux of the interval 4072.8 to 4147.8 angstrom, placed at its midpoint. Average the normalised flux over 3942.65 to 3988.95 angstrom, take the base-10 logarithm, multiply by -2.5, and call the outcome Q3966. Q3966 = 0.12 mag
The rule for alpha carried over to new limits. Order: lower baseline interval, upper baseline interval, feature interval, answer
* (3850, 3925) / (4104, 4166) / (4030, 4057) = -4.2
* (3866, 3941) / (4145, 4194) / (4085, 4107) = -2.7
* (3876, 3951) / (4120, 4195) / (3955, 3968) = 3.1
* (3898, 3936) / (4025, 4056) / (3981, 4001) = -1.7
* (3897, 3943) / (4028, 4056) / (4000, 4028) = -4.9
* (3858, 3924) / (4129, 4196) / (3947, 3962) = 0.1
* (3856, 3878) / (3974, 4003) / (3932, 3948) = 5.9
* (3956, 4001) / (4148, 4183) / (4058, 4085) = -4.3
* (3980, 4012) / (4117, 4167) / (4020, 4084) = -2.3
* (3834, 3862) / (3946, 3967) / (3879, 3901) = -4.2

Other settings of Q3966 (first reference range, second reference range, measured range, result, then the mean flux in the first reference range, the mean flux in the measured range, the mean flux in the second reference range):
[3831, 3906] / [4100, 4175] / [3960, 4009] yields -0.054 mag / 7.58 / 11.1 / 14.4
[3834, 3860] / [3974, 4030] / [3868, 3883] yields 0.054 mag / 6.46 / 7.45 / 14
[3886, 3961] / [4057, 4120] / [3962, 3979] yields 0.412 mag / 9.02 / 7.27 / 14.5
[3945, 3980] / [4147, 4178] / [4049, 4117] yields -0.189 mag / 8.77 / 14.5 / 14.4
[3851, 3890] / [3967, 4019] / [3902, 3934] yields 0.020 mag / 7.34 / 9.08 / 12.5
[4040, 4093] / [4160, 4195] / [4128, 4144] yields 0.036 mag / 14.6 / 14.1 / 14.6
